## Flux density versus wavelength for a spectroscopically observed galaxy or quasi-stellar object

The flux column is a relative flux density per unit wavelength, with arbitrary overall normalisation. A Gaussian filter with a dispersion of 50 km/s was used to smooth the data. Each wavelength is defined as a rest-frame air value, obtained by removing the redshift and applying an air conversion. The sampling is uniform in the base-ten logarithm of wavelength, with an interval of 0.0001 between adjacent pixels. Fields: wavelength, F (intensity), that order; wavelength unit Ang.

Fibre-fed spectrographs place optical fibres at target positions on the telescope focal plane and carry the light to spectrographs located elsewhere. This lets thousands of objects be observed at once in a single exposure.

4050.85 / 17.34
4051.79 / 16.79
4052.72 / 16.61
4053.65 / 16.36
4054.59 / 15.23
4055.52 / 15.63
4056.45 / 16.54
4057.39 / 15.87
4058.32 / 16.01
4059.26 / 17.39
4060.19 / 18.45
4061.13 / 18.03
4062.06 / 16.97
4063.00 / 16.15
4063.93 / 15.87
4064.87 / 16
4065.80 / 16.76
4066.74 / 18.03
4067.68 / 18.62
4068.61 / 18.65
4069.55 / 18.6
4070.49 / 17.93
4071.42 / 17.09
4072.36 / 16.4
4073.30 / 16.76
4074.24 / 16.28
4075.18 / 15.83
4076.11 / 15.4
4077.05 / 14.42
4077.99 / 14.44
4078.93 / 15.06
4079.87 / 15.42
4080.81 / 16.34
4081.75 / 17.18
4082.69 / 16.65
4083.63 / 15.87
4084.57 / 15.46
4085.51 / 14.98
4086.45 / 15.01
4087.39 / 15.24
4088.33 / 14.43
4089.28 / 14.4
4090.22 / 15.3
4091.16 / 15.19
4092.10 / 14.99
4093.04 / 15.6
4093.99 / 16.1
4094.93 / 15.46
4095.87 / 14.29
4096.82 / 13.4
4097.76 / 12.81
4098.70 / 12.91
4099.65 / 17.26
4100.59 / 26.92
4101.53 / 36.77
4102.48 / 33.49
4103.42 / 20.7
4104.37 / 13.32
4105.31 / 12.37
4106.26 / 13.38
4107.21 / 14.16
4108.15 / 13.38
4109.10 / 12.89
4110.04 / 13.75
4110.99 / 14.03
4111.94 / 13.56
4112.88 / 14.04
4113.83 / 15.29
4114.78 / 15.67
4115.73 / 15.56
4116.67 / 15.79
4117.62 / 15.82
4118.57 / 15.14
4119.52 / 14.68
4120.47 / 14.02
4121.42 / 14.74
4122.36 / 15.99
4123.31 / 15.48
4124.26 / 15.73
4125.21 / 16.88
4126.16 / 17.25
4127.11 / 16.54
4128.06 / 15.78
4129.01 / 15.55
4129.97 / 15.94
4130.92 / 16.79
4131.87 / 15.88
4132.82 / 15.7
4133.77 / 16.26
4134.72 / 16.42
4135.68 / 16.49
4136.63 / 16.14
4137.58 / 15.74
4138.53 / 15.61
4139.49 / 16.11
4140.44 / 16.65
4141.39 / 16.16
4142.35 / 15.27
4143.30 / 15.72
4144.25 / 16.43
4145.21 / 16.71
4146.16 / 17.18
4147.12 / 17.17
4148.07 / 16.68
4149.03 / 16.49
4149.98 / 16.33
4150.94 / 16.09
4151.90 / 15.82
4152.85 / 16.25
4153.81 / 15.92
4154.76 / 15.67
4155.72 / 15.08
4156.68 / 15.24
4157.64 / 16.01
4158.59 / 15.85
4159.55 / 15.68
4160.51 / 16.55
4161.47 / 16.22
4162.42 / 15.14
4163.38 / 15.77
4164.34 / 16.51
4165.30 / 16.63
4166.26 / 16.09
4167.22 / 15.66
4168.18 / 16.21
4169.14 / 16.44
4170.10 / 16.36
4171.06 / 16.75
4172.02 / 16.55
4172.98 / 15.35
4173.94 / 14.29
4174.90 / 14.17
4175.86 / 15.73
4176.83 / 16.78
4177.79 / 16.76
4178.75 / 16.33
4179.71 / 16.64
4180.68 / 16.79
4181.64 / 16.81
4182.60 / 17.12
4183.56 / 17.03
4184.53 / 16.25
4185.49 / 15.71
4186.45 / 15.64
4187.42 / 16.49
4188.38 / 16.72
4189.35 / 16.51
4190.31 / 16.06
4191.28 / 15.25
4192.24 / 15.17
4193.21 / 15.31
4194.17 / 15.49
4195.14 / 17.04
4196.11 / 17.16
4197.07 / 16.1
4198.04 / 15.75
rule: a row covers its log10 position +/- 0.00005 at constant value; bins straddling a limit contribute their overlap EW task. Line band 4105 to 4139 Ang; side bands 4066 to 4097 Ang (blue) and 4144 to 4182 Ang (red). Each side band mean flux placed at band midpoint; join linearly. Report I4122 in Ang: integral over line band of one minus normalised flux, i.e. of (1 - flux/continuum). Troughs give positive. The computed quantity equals 1.6 Ang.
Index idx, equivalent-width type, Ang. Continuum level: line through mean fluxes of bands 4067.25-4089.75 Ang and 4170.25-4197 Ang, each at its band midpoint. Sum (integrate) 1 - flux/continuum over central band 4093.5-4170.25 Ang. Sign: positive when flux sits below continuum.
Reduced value -0.5 Ang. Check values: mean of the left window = 16.1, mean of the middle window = 16.2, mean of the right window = 16.1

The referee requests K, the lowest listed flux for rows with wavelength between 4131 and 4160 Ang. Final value 15.08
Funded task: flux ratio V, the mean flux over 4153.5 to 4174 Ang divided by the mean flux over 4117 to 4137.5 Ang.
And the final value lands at 1.01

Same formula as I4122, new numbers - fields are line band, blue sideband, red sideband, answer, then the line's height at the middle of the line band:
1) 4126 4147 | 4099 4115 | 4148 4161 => 0.5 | 16.6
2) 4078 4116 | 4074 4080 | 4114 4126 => -2.1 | 15.4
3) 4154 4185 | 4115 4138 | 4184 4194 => -0.4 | 15.9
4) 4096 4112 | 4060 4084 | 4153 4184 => -0.9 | 16.5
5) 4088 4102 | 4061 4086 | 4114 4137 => -0.8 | 16.2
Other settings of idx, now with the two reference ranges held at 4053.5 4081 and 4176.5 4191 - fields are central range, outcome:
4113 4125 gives 0.9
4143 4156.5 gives 0.2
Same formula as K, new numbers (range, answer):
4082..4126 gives 12.37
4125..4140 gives 15.55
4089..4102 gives 12.81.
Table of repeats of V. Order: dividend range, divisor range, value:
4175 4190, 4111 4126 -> 1.08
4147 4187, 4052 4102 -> 0.97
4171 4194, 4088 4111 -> 0.96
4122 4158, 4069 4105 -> 0.95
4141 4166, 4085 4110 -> 0.97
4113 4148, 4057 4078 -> 0.95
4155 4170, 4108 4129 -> 1.05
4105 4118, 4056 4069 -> 0.84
